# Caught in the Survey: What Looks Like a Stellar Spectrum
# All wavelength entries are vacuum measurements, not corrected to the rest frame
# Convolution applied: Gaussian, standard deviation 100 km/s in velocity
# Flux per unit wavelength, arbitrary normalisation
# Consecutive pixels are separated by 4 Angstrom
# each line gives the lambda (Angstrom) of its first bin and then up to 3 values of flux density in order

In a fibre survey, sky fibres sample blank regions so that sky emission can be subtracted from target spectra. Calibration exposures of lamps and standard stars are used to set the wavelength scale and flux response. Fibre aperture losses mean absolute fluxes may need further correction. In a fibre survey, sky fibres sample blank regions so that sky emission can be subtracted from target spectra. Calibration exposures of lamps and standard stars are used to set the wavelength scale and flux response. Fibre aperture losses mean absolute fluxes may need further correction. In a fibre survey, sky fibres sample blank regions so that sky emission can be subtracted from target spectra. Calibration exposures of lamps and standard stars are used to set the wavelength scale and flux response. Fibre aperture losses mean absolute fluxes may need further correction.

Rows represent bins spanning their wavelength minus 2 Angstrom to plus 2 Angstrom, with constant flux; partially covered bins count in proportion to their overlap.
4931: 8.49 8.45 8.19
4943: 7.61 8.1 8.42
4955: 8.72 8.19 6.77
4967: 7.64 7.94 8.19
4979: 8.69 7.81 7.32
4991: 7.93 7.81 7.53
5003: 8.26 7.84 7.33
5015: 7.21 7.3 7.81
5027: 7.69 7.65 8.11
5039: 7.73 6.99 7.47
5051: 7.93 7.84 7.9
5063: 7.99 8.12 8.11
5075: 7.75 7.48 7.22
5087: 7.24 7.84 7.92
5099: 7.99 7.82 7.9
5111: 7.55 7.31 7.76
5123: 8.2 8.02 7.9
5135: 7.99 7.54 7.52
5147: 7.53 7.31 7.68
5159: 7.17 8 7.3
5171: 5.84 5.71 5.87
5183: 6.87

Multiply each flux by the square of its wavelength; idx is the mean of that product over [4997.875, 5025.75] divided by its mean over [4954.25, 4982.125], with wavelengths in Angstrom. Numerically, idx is 1.0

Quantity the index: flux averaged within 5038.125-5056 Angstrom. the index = 7.57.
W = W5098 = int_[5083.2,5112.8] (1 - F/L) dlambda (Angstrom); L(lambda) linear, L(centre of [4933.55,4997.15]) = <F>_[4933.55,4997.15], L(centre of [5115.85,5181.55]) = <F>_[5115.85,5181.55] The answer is -0.8 Angstrom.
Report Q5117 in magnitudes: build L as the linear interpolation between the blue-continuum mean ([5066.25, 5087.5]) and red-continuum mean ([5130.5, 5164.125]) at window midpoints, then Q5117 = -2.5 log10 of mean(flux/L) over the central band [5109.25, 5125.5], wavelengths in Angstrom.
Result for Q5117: -0.01 mag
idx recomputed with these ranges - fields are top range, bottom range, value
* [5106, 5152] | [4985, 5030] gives 1.06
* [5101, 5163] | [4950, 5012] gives 1.03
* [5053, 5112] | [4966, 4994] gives 1.02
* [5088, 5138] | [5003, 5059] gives 1.06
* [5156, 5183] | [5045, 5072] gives 0.89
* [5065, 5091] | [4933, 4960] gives 0.98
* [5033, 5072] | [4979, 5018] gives 1.03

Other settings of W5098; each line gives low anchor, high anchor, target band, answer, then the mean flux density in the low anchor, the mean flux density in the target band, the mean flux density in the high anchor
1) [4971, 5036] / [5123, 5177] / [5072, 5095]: -0.02 Angstrom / 7.78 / 7.57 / 7.38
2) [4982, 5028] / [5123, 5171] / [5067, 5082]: -0.34 Angstrom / 7.65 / 7.79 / 7.58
